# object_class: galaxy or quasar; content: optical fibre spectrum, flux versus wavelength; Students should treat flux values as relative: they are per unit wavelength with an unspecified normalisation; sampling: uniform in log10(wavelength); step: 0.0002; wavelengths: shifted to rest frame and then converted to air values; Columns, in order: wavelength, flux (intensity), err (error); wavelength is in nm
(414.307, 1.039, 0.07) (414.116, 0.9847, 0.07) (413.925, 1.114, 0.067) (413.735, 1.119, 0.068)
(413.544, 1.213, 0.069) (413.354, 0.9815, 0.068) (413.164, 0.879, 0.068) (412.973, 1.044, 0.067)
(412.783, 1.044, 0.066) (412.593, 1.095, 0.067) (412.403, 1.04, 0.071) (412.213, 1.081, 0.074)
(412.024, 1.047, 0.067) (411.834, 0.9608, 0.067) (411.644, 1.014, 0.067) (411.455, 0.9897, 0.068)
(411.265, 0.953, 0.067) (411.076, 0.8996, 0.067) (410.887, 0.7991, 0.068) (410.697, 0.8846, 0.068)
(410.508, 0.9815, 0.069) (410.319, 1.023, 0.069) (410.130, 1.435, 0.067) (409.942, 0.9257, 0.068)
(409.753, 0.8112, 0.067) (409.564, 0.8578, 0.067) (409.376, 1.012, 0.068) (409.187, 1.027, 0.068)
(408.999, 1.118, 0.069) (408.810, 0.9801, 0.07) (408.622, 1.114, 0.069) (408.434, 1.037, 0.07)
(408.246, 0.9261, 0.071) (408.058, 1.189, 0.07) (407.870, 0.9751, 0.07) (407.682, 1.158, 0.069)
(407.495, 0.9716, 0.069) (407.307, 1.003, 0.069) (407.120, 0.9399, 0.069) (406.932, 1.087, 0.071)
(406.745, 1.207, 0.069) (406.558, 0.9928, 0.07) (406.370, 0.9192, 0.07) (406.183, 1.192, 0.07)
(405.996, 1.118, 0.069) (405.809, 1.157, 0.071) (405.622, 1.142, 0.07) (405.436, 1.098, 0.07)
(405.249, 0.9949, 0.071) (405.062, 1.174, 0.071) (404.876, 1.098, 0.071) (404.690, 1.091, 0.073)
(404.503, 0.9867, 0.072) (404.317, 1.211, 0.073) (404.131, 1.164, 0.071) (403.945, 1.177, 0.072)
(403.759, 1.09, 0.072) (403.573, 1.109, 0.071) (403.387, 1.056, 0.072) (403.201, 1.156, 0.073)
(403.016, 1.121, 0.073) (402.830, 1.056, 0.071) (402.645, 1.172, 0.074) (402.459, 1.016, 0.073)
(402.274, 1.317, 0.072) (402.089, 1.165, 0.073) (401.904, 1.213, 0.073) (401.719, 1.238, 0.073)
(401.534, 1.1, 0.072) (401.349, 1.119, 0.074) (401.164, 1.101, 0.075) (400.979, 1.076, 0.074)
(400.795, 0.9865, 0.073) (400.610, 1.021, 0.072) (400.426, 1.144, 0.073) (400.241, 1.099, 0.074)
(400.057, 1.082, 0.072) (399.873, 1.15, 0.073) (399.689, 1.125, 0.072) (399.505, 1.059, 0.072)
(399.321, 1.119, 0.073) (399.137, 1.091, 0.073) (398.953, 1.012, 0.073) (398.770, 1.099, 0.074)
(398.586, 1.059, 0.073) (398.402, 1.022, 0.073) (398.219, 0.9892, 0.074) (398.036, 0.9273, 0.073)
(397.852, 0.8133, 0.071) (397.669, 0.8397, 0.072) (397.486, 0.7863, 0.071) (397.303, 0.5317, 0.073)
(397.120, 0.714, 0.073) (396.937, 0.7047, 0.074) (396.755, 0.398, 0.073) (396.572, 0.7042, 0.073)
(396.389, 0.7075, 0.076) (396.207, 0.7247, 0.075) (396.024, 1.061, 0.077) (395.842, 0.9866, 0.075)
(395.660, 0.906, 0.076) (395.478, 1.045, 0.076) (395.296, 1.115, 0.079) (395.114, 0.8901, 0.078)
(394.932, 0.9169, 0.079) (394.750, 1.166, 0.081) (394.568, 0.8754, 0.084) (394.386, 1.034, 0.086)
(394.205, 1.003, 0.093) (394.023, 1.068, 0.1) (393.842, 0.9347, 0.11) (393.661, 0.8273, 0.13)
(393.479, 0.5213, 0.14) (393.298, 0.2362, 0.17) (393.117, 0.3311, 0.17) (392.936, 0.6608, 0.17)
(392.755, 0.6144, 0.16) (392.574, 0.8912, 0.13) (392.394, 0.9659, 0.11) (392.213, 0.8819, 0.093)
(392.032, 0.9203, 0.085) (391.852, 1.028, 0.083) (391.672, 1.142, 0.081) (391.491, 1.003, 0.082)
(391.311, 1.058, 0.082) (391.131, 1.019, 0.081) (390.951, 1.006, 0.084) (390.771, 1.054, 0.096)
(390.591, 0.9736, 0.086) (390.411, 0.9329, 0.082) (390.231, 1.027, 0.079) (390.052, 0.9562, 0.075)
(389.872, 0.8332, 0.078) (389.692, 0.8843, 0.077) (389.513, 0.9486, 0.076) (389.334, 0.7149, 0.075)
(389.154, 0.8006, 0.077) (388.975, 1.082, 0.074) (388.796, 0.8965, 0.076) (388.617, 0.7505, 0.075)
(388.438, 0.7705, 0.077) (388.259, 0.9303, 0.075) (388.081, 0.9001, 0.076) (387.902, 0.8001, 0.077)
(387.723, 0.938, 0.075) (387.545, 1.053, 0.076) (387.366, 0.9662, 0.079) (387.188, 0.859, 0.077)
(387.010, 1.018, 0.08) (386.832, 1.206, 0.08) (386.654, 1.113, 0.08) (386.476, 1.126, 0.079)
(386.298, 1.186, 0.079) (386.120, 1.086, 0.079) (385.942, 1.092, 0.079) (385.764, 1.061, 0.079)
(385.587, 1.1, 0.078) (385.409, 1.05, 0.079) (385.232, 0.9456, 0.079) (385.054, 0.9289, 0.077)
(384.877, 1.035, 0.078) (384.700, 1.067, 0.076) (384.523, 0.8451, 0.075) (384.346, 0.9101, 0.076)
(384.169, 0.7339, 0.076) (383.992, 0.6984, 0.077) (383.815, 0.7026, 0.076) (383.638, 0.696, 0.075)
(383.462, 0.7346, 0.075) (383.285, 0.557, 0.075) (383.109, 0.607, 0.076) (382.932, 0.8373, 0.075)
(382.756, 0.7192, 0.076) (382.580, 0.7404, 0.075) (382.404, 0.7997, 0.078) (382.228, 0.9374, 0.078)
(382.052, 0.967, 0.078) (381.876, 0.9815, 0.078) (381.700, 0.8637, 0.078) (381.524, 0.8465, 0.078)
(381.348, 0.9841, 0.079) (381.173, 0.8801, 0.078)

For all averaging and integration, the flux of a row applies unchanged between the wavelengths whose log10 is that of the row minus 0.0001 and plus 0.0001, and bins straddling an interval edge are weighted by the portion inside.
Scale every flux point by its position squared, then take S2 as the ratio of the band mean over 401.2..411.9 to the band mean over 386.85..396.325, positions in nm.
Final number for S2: 1.27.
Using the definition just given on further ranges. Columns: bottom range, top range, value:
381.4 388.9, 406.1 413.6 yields 1.27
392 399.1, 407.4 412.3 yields 1.28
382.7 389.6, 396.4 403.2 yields 1.18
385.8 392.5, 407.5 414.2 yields 1.17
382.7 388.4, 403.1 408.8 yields 1.30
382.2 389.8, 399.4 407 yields 1.34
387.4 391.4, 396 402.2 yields 1.10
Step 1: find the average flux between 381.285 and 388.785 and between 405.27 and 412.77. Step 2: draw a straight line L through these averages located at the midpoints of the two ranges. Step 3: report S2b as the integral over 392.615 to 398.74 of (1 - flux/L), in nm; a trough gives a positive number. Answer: 0.87 nm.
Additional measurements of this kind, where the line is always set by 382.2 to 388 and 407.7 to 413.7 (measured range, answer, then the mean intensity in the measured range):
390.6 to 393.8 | 0.351 nm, 0.838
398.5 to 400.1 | -0.197 nm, 1.09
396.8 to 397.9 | 0.283 nm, 0.715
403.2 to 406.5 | -0.379 nm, 1.1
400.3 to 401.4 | -0.111 nm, 1.07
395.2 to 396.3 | -0.019 nm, 0.973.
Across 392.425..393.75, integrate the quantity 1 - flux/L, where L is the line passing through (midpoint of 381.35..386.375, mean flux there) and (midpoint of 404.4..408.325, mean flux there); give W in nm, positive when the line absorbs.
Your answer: 0.50 nm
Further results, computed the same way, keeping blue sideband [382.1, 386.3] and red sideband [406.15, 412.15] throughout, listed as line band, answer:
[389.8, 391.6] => -0.159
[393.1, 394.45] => 0.241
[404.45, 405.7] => -0.122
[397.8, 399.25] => -0.085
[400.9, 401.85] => -0.159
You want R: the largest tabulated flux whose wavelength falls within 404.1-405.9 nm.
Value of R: 1.211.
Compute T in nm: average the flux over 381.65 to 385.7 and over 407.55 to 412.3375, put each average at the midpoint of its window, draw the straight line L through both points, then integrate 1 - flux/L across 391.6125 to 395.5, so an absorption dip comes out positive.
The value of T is 0.20 nm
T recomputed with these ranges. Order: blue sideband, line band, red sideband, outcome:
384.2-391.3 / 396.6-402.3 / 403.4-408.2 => 0.276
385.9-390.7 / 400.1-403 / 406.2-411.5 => -0.380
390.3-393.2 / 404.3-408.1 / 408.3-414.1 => -0.346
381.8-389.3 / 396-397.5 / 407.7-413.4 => 0.424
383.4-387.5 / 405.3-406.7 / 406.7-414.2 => -0.107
